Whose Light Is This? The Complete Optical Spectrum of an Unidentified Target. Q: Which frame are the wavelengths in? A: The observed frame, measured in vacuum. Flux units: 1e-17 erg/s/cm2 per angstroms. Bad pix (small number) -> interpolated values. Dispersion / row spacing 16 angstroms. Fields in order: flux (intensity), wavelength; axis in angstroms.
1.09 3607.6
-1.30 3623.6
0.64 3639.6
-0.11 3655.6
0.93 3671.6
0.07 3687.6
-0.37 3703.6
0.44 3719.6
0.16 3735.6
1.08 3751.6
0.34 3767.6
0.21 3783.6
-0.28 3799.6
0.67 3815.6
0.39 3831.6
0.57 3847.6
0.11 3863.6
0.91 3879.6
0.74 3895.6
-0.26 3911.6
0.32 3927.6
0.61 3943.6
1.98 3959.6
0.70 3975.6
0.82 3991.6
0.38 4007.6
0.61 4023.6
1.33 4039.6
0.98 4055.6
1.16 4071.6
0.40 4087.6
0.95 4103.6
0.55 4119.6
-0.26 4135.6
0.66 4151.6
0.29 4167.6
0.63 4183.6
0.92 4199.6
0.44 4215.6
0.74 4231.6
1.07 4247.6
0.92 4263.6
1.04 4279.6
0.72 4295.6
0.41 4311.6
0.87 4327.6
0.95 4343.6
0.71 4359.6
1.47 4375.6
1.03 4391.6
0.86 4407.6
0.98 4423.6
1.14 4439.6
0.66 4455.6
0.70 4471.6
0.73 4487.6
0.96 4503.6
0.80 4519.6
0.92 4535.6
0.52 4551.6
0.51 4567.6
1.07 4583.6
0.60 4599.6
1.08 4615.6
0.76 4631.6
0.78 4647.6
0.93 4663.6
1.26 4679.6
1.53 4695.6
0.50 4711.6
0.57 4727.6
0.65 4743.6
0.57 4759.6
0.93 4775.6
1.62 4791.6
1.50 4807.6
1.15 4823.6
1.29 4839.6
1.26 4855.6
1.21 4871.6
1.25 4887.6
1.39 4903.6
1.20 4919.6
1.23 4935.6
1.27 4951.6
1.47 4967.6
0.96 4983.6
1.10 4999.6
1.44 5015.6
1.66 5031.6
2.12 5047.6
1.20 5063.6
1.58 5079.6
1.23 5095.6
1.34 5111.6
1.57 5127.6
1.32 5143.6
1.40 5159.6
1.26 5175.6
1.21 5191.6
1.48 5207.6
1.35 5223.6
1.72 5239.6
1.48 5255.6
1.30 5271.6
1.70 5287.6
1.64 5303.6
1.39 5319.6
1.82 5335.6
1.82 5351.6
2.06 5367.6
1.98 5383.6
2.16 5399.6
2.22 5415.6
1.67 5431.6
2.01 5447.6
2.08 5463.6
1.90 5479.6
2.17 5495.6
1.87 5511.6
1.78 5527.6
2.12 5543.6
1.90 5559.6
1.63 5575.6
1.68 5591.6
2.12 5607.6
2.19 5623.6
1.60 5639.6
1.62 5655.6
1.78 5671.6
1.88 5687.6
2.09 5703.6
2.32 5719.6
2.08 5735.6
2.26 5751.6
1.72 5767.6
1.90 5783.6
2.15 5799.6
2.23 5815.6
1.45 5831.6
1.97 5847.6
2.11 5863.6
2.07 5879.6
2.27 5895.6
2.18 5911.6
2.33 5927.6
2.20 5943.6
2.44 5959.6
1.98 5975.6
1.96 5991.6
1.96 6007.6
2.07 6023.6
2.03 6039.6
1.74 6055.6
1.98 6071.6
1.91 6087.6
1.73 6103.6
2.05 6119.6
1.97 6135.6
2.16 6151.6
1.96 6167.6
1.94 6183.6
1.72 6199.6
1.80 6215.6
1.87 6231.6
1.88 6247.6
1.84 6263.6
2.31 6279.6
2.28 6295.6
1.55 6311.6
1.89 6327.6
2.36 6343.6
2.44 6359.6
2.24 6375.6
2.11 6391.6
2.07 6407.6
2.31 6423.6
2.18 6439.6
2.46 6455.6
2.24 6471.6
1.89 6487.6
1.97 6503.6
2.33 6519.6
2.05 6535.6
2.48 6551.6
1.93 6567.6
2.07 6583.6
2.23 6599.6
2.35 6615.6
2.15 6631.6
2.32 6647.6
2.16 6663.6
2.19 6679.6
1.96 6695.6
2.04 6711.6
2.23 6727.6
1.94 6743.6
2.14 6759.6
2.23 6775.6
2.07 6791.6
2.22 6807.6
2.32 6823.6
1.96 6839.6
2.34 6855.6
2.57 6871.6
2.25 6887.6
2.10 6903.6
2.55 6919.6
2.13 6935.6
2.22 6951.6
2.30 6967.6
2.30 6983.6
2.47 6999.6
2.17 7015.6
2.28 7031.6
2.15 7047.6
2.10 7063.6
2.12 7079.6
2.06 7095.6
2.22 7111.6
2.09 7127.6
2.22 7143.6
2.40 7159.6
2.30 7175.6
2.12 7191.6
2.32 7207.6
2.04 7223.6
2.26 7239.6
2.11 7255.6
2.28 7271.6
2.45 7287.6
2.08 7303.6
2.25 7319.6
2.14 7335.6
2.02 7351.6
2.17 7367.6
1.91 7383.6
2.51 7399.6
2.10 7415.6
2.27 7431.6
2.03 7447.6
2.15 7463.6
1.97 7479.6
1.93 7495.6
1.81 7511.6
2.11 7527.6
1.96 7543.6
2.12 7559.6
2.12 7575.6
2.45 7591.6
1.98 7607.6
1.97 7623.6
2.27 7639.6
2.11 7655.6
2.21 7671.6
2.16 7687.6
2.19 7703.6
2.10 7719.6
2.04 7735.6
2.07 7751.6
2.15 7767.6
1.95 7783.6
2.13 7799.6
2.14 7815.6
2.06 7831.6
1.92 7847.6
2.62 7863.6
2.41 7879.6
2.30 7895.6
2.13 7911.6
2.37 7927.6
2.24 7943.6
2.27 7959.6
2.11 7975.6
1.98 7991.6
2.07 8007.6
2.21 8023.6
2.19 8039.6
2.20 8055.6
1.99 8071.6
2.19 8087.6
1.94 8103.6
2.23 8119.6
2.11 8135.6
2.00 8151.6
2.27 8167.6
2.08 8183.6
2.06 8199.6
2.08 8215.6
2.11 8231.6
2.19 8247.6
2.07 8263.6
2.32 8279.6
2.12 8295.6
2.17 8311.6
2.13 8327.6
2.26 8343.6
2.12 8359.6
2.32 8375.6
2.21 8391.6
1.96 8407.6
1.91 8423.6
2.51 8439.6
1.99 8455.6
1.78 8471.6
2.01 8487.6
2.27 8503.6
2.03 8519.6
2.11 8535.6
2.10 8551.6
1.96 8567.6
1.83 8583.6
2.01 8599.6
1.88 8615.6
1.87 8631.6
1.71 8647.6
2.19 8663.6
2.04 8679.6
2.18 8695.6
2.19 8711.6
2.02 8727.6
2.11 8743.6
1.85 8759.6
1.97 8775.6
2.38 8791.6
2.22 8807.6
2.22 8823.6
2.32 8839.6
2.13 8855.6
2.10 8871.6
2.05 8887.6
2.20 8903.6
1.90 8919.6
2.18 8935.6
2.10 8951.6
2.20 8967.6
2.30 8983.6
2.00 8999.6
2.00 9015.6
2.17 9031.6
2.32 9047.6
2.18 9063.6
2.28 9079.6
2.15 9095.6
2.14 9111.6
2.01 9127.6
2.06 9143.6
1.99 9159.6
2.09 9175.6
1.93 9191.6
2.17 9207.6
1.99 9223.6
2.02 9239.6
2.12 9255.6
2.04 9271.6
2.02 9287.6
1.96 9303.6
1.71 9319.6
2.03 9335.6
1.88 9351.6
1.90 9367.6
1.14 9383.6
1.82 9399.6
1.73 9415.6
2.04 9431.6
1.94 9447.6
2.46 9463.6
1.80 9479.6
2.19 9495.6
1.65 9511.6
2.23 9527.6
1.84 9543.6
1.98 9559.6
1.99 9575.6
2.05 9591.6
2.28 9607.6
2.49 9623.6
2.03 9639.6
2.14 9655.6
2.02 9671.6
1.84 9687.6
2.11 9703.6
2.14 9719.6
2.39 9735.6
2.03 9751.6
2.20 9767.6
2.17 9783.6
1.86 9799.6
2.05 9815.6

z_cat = 0.20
